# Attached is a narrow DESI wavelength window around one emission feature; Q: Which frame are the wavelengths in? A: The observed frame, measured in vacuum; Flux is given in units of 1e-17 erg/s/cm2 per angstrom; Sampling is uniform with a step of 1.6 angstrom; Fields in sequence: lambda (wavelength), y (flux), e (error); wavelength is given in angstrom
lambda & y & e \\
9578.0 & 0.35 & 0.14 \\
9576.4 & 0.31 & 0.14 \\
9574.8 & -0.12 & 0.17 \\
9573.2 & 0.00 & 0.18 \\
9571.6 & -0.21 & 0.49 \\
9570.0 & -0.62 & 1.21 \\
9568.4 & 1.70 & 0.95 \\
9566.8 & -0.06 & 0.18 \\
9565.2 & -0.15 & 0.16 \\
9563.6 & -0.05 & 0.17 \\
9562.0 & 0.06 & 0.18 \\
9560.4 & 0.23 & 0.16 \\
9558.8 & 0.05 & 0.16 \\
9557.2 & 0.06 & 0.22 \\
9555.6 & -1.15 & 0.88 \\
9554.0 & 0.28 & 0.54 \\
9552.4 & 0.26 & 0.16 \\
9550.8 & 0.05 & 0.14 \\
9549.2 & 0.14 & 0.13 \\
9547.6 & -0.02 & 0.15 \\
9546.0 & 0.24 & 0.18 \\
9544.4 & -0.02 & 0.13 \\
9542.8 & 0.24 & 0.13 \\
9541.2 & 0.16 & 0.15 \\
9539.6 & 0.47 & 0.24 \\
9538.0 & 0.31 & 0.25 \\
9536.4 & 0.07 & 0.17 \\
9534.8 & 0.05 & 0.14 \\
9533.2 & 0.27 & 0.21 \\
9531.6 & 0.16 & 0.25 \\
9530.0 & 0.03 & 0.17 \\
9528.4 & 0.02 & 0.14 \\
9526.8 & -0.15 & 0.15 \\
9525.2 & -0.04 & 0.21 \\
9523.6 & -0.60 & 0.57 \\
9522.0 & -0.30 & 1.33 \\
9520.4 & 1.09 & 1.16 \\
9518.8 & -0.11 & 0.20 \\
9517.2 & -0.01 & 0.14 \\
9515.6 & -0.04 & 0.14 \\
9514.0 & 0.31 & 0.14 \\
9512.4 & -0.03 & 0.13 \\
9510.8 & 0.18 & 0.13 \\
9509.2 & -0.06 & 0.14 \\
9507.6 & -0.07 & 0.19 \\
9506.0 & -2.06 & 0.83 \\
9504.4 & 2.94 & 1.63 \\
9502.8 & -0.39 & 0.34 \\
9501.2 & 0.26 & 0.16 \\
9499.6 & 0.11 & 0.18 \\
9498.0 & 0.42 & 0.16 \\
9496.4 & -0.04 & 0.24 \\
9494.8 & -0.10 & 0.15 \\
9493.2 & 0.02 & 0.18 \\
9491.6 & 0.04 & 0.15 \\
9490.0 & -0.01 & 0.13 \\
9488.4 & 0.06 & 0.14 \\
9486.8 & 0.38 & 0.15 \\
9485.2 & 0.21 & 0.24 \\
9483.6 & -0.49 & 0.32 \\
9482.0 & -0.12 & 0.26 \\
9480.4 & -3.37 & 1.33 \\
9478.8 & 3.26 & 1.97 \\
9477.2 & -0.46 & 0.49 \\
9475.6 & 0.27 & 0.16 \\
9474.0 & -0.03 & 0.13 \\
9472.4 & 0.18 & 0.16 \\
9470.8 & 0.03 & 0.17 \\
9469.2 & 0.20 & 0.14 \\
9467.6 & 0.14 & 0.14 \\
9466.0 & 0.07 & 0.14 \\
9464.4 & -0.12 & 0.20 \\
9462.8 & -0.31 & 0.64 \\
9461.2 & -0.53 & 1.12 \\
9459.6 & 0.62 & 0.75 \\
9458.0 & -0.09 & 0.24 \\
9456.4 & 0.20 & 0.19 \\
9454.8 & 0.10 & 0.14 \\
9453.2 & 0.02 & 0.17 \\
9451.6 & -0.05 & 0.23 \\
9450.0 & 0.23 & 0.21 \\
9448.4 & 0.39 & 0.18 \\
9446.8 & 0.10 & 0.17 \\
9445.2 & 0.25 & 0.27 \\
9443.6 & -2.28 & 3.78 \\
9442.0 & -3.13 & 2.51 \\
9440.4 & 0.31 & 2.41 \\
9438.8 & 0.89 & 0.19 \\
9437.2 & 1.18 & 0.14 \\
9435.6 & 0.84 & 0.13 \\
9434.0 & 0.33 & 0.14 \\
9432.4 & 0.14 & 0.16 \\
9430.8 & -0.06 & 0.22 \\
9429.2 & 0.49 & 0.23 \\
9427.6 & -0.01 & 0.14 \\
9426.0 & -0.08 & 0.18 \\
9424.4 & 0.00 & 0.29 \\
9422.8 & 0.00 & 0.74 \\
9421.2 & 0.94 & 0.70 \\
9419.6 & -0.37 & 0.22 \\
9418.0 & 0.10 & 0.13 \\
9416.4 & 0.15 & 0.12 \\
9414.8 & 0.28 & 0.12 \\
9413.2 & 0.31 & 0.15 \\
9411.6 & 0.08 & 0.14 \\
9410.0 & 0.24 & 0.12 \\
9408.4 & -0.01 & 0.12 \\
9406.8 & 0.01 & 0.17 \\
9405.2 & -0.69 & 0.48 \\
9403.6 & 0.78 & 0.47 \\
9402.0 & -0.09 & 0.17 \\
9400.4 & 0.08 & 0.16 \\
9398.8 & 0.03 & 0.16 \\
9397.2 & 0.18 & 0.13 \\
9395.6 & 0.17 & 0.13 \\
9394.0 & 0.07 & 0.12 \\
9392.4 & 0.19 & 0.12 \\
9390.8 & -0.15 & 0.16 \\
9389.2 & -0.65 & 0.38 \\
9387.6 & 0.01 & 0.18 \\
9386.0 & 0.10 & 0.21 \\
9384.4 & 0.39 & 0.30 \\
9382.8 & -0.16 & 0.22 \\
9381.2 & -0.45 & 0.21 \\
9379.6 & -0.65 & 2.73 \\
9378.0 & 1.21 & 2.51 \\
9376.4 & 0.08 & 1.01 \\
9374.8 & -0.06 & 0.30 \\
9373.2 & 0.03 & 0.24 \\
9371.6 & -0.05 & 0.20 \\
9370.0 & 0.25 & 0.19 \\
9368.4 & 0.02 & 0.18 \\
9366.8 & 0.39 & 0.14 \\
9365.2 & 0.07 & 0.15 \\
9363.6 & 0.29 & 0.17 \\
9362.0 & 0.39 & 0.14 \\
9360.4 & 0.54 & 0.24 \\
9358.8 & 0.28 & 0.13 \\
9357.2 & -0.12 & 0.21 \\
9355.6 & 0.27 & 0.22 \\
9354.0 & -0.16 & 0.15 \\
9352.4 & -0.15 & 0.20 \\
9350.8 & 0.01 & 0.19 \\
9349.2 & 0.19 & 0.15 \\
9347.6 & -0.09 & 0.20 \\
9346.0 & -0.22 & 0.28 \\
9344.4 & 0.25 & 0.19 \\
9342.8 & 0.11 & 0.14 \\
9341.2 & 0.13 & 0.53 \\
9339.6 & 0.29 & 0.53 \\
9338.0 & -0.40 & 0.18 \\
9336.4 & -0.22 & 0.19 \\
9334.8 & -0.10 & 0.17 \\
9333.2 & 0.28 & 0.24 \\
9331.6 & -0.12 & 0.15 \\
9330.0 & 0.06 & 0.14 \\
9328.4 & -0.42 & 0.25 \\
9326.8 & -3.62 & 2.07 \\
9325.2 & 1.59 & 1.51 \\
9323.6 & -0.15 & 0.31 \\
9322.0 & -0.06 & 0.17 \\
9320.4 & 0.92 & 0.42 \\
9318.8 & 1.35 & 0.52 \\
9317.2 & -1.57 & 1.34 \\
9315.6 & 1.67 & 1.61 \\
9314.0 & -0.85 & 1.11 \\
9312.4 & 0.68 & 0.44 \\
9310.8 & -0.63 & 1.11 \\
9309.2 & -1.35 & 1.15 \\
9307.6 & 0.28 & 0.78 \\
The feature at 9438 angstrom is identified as H-beta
